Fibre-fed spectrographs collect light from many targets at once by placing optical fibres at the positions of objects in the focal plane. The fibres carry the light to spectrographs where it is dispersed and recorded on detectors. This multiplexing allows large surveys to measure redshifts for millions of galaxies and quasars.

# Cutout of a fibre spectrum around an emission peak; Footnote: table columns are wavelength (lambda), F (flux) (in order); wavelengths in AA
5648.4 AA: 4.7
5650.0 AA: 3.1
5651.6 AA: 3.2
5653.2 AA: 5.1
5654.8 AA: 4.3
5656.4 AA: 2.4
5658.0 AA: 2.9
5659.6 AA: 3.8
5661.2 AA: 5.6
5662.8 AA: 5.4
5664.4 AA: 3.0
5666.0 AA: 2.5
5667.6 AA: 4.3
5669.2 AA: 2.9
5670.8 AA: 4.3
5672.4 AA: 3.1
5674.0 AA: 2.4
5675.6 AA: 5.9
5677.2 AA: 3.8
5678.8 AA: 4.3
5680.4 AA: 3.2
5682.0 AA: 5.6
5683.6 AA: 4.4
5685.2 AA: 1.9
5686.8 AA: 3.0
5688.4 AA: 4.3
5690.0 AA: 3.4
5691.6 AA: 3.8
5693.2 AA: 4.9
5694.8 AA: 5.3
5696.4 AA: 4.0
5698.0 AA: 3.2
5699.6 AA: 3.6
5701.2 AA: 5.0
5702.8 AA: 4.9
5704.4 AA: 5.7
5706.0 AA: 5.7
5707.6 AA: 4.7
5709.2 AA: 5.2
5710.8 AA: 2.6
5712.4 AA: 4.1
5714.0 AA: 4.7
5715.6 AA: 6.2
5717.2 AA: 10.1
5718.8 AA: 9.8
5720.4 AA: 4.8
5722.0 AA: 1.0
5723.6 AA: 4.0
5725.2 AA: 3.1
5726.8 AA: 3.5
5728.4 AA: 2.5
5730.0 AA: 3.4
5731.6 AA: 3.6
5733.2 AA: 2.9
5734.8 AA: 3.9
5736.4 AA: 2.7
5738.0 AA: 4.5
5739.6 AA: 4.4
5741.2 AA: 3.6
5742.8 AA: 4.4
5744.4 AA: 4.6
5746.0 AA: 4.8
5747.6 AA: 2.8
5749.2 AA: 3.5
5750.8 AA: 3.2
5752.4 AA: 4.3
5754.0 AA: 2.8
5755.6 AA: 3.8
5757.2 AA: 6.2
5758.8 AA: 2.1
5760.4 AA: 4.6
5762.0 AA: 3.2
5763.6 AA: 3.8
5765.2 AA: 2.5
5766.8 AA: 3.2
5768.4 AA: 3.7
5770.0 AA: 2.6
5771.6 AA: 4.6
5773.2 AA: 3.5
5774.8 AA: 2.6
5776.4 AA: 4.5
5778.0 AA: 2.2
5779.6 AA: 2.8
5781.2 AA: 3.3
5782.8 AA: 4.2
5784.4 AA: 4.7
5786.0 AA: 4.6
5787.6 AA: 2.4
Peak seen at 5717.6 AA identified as Hbeta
